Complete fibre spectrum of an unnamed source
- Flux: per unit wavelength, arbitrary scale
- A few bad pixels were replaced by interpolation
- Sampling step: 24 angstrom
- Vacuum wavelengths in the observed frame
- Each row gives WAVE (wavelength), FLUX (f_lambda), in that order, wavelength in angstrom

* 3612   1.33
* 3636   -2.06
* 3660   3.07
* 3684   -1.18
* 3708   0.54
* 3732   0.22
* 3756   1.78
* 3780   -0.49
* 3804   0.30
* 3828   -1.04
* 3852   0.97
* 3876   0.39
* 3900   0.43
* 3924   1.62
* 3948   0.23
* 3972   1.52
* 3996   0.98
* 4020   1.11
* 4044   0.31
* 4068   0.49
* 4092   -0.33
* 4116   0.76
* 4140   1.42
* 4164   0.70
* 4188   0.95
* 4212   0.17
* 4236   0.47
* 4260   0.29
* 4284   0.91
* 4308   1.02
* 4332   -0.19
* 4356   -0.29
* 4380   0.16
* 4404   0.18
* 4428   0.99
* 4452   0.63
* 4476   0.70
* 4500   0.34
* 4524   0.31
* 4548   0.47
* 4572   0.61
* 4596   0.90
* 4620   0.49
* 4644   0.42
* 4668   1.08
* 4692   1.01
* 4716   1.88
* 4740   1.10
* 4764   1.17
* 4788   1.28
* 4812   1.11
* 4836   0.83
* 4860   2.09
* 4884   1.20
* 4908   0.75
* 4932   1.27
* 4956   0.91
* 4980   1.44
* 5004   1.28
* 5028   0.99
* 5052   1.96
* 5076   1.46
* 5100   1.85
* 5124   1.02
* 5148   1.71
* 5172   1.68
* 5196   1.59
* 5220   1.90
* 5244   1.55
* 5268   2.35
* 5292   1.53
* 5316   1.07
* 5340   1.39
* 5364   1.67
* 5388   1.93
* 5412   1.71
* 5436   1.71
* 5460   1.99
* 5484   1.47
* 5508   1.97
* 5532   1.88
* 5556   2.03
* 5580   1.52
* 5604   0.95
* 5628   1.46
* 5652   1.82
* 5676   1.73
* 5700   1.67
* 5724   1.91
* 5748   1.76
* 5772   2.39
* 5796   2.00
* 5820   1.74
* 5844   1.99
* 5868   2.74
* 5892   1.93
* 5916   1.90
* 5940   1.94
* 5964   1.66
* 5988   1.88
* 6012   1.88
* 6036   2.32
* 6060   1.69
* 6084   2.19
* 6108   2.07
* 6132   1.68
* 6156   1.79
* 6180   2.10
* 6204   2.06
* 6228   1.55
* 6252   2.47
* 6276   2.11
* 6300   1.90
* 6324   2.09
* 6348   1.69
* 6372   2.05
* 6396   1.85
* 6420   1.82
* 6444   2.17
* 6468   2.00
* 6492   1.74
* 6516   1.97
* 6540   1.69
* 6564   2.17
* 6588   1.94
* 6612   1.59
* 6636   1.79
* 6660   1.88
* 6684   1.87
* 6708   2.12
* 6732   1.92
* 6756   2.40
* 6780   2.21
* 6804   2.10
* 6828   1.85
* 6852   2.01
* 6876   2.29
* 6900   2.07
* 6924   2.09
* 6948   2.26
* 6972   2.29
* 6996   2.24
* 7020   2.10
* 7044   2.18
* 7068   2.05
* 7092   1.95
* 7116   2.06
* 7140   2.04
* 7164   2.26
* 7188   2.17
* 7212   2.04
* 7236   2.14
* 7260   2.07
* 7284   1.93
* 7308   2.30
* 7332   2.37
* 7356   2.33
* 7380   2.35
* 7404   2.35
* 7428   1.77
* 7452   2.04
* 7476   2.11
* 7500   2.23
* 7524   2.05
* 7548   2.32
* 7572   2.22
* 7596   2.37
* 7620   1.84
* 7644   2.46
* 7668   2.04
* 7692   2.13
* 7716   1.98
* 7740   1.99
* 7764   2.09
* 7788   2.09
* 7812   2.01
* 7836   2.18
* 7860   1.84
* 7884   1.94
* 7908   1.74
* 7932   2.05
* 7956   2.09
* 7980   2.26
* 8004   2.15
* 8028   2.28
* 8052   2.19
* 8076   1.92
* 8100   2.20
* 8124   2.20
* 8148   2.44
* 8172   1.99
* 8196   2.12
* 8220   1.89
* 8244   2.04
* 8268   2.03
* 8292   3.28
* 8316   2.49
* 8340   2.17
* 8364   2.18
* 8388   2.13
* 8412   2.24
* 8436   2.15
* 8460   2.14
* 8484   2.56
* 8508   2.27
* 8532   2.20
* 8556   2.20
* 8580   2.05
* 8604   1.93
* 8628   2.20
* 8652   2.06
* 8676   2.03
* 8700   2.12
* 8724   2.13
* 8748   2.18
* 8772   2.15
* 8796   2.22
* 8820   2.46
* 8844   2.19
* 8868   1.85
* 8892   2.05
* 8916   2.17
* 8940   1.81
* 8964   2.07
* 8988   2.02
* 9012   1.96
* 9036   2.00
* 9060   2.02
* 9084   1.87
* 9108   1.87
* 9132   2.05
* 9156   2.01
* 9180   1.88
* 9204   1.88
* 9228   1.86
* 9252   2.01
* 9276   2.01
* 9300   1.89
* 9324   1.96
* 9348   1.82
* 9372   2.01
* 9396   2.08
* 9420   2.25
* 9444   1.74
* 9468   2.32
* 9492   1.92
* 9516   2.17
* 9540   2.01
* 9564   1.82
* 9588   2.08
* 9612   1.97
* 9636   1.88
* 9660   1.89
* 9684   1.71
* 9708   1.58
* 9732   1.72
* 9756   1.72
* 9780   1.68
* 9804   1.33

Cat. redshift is 0.264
